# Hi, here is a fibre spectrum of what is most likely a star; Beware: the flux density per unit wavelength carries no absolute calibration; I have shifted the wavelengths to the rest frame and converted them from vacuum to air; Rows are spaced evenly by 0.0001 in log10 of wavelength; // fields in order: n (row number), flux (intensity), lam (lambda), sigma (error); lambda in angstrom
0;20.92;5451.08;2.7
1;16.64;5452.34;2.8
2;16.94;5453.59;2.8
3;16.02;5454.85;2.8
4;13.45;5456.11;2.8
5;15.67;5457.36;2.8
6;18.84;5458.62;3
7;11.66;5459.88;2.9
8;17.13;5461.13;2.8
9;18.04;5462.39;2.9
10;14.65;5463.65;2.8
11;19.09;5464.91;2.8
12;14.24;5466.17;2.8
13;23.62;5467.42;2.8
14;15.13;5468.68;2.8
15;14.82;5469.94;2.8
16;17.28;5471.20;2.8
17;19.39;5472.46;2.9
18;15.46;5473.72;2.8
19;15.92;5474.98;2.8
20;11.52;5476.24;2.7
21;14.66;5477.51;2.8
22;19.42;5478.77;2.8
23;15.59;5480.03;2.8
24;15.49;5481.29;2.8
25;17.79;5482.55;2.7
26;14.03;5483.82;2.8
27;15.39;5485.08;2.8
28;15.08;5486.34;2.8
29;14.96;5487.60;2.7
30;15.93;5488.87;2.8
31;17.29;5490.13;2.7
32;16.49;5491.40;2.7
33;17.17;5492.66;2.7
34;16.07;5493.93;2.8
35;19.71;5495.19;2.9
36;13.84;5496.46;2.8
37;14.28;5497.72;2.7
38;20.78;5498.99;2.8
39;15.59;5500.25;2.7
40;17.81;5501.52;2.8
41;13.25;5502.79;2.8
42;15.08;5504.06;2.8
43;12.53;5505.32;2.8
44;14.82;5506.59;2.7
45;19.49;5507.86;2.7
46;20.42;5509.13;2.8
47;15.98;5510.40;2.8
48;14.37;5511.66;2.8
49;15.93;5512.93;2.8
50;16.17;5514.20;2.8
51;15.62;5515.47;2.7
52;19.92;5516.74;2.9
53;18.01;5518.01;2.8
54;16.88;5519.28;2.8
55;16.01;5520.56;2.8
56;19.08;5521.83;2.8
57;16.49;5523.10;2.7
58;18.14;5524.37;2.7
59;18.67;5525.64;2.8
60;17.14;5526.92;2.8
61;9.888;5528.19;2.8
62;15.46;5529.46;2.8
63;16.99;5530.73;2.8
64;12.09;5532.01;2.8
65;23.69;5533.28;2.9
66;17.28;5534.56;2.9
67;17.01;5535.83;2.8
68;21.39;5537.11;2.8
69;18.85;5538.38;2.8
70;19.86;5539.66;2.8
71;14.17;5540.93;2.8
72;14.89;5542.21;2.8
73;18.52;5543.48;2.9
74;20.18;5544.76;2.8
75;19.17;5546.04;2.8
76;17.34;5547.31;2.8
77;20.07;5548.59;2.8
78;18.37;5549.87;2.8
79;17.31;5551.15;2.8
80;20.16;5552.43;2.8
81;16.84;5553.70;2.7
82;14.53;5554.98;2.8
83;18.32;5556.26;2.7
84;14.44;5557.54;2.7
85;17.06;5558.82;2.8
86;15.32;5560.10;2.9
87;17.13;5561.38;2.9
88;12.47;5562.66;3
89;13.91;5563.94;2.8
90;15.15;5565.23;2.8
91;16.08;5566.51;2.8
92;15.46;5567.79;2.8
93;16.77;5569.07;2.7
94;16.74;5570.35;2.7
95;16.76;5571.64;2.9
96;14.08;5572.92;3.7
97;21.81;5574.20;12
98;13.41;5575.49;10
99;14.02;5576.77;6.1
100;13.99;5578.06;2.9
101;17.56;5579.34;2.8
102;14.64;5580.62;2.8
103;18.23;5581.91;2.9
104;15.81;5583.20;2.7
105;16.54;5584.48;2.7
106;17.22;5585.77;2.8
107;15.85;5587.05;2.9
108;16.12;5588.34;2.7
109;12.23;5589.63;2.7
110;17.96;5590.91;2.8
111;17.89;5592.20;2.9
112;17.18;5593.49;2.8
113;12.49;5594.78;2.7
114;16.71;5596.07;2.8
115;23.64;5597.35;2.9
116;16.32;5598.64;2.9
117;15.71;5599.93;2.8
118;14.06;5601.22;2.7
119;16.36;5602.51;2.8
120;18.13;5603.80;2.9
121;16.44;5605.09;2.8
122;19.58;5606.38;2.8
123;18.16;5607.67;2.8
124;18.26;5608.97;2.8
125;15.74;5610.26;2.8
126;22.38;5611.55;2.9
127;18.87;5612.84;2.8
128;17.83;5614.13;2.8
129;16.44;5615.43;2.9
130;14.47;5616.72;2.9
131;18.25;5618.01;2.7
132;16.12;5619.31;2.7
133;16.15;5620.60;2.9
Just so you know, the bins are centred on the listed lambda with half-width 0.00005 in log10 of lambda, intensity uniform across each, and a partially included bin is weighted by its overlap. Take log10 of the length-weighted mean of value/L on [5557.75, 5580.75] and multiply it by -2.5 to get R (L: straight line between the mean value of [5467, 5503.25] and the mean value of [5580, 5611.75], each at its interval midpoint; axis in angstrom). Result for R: 0.07 mag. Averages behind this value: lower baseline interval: 16.3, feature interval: 15.7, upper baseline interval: 16.9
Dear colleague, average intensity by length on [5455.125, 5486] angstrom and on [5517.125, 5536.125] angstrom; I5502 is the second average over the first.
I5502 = 1.0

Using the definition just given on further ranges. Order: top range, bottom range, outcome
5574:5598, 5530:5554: 0.90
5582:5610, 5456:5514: 1.04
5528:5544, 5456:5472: 1.03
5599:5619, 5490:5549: 1.02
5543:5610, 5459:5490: 1.03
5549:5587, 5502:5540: 0.96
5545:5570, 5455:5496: 1.03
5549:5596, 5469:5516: 1.00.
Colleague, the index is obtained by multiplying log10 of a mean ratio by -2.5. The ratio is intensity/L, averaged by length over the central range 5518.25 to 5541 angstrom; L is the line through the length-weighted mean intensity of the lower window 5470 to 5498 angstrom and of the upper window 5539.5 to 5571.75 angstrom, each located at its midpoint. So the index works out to -0.05 mag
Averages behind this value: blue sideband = 16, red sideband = 16.8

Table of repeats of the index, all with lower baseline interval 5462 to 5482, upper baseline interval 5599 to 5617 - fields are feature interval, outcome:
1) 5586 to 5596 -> 0.10 mag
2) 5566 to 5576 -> 0.04 mag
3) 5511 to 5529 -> 0.01 mag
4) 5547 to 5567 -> 0.03 mag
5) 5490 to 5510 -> 0.01 mag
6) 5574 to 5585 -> 0.08 mag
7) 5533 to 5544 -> -0.08 mag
